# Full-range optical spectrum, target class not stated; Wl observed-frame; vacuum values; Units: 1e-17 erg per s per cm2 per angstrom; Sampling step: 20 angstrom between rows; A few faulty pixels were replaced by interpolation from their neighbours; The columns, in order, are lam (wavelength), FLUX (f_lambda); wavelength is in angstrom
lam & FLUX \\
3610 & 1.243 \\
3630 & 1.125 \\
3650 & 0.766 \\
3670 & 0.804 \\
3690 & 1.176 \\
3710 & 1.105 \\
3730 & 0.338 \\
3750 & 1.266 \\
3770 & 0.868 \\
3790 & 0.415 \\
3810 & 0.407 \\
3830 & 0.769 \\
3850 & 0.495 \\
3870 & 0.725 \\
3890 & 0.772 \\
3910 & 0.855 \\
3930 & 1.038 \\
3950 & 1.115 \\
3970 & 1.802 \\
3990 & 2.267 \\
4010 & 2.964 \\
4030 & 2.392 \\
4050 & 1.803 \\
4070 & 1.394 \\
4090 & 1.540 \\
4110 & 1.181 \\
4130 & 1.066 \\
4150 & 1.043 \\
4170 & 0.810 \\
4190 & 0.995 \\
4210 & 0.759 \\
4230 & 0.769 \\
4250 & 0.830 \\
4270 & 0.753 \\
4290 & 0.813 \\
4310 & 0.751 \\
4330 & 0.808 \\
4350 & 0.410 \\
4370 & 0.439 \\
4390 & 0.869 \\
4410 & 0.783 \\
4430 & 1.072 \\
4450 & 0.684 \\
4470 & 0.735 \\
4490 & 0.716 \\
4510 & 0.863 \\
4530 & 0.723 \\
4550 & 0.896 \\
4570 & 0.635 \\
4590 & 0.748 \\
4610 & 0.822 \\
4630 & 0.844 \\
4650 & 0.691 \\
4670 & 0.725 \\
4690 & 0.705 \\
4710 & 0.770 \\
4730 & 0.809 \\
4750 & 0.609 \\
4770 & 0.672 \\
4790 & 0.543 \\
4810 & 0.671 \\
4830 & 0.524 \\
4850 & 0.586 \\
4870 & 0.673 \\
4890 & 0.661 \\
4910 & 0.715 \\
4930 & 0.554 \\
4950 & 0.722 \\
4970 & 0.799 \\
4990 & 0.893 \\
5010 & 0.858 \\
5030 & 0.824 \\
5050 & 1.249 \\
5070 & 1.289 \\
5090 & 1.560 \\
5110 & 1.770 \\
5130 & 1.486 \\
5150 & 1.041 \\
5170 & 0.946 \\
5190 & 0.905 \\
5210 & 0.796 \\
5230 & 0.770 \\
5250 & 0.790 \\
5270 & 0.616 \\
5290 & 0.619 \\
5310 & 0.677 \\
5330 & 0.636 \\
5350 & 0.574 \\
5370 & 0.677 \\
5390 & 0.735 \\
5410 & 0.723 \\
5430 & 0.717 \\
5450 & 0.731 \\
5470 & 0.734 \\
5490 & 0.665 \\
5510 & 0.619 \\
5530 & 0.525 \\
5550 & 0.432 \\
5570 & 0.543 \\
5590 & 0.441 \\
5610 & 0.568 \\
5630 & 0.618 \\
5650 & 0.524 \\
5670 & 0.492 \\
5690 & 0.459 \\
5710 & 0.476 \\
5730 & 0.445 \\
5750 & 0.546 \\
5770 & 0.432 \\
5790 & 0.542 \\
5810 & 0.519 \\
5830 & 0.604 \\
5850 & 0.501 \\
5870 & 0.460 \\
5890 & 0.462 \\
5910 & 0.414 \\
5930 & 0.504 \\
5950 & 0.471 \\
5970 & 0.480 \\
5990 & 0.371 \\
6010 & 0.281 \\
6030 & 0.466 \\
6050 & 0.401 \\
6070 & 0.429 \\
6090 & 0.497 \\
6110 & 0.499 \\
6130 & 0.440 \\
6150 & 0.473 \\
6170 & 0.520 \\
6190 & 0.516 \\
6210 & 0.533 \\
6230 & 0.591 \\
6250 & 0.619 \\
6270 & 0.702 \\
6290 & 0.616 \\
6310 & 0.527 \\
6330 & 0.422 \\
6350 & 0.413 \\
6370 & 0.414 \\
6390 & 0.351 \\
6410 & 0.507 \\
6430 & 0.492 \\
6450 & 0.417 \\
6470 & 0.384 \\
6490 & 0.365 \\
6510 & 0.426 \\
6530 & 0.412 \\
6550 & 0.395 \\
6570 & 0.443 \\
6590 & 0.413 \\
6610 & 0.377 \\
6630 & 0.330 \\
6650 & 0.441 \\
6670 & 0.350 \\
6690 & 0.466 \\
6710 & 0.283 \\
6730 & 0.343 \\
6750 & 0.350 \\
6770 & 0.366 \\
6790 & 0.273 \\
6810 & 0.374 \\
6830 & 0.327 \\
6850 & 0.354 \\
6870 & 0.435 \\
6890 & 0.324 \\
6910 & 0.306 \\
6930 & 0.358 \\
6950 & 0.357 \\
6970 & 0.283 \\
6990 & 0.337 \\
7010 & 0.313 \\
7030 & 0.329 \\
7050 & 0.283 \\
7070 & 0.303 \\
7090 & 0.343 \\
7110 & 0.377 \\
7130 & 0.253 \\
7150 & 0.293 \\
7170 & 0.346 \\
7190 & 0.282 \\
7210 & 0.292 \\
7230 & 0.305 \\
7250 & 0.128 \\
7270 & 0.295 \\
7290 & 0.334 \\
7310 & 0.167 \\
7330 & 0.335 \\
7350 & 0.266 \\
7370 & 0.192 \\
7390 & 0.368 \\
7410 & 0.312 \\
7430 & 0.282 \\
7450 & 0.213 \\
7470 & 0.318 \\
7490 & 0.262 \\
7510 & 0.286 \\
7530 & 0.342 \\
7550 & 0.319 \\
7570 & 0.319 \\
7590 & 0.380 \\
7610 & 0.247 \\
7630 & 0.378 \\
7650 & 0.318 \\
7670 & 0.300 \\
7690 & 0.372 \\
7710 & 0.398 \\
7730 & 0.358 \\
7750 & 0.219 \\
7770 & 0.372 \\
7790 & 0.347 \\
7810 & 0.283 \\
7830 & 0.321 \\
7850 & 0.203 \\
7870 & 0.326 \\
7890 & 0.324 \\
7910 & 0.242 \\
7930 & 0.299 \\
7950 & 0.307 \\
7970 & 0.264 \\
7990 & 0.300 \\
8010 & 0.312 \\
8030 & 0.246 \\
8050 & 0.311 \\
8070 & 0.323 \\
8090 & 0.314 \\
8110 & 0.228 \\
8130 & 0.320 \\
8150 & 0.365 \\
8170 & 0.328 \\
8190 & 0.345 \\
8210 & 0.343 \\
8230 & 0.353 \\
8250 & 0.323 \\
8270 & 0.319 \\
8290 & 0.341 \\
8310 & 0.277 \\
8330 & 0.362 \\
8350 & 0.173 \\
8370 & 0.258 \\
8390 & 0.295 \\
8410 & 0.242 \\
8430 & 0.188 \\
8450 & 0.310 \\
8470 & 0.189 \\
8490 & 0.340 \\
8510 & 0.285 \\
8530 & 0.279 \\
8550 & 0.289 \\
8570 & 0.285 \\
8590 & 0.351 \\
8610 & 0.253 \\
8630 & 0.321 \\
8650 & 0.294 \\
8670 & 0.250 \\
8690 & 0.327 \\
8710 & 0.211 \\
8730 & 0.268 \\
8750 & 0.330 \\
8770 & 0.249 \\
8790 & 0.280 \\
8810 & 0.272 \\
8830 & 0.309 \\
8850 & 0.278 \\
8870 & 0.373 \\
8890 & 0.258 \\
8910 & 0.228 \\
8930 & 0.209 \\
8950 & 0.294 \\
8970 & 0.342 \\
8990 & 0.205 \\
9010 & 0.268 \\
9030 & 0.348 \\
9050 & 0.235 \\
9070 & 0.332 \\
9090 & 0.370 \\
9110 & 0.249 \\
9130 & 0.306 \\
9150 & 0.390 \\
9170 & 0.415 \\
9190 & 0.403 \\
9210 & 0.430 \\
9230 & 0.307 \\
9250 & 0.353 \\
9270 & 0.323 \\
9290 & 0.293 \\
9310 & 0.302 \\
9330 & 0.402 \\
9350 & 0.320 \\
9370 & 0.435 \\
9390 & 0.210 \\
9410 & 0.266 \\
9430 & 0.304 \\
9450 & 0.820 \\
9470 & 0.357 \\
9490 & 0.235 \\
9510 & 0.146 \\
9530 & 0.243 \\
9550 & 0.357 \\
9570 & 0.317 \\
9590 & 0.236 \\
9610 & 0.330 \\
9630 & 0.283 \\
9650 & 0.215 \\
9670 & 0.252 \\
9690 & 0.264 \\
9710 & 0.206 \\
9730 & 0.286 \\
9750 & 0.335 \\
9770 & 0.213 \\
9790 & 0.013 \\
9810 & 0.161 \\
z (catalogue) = 2.293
